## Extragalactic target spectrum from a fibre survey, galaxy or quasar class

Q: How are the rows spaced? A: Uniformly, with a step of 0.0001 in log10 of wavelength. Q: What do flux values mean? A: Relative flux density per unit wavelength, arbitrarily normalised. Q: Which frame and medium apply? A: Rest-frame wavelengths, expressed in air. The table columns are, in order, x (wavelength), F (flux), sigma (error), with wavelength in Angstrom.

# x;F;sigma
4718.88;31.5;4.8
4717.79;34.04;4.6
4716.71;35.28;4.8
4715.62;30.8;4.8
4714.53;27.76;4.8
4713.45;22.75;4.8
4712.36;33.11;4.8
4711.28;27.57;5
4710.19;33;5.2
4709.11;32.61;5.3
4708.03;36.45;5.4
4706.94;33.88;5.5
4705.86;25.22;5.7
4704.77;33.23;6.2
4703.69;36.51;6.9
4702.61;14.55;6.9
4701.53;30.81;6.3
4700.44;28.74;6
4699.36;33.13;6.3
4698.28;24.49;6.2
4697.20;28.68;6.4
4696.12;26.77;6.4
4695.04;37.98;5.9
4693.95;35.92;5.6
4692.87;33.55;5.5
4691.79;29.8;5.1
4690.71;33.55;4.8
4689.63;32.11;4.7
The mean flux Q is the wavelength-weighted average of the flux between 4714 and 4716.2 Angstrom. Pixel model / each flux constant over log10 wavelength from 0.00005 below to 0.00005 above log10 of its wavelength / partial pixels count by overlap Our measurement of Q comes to 29.3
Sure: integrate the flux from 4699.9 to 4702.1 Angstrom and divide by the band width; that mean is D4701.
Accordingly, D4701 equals 29.5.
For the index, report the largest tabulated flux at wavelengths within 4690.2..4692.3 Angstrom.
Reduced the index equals 33.55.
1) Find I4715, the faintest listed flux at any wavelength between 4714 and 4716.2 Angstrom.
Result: 27.76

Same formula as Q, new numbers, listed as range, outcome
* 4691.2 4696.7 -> 32.7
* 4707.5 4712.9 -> 32.6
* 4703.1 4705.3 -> 34.5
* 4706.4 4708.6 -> 35.1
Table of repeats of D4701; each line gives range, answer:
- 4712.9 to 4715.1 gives 25.3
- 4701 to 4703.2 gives 23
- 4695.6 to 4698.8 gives 26.7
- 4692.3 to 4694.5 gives 34.5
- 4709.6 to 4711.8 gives 30.4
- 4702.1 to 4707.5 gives 28.8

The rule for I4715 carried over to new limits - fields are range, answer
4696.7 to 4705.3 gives 14.55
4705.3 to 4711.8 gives 25.22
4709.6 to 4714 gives 22.75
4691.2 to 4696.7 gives 26.77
